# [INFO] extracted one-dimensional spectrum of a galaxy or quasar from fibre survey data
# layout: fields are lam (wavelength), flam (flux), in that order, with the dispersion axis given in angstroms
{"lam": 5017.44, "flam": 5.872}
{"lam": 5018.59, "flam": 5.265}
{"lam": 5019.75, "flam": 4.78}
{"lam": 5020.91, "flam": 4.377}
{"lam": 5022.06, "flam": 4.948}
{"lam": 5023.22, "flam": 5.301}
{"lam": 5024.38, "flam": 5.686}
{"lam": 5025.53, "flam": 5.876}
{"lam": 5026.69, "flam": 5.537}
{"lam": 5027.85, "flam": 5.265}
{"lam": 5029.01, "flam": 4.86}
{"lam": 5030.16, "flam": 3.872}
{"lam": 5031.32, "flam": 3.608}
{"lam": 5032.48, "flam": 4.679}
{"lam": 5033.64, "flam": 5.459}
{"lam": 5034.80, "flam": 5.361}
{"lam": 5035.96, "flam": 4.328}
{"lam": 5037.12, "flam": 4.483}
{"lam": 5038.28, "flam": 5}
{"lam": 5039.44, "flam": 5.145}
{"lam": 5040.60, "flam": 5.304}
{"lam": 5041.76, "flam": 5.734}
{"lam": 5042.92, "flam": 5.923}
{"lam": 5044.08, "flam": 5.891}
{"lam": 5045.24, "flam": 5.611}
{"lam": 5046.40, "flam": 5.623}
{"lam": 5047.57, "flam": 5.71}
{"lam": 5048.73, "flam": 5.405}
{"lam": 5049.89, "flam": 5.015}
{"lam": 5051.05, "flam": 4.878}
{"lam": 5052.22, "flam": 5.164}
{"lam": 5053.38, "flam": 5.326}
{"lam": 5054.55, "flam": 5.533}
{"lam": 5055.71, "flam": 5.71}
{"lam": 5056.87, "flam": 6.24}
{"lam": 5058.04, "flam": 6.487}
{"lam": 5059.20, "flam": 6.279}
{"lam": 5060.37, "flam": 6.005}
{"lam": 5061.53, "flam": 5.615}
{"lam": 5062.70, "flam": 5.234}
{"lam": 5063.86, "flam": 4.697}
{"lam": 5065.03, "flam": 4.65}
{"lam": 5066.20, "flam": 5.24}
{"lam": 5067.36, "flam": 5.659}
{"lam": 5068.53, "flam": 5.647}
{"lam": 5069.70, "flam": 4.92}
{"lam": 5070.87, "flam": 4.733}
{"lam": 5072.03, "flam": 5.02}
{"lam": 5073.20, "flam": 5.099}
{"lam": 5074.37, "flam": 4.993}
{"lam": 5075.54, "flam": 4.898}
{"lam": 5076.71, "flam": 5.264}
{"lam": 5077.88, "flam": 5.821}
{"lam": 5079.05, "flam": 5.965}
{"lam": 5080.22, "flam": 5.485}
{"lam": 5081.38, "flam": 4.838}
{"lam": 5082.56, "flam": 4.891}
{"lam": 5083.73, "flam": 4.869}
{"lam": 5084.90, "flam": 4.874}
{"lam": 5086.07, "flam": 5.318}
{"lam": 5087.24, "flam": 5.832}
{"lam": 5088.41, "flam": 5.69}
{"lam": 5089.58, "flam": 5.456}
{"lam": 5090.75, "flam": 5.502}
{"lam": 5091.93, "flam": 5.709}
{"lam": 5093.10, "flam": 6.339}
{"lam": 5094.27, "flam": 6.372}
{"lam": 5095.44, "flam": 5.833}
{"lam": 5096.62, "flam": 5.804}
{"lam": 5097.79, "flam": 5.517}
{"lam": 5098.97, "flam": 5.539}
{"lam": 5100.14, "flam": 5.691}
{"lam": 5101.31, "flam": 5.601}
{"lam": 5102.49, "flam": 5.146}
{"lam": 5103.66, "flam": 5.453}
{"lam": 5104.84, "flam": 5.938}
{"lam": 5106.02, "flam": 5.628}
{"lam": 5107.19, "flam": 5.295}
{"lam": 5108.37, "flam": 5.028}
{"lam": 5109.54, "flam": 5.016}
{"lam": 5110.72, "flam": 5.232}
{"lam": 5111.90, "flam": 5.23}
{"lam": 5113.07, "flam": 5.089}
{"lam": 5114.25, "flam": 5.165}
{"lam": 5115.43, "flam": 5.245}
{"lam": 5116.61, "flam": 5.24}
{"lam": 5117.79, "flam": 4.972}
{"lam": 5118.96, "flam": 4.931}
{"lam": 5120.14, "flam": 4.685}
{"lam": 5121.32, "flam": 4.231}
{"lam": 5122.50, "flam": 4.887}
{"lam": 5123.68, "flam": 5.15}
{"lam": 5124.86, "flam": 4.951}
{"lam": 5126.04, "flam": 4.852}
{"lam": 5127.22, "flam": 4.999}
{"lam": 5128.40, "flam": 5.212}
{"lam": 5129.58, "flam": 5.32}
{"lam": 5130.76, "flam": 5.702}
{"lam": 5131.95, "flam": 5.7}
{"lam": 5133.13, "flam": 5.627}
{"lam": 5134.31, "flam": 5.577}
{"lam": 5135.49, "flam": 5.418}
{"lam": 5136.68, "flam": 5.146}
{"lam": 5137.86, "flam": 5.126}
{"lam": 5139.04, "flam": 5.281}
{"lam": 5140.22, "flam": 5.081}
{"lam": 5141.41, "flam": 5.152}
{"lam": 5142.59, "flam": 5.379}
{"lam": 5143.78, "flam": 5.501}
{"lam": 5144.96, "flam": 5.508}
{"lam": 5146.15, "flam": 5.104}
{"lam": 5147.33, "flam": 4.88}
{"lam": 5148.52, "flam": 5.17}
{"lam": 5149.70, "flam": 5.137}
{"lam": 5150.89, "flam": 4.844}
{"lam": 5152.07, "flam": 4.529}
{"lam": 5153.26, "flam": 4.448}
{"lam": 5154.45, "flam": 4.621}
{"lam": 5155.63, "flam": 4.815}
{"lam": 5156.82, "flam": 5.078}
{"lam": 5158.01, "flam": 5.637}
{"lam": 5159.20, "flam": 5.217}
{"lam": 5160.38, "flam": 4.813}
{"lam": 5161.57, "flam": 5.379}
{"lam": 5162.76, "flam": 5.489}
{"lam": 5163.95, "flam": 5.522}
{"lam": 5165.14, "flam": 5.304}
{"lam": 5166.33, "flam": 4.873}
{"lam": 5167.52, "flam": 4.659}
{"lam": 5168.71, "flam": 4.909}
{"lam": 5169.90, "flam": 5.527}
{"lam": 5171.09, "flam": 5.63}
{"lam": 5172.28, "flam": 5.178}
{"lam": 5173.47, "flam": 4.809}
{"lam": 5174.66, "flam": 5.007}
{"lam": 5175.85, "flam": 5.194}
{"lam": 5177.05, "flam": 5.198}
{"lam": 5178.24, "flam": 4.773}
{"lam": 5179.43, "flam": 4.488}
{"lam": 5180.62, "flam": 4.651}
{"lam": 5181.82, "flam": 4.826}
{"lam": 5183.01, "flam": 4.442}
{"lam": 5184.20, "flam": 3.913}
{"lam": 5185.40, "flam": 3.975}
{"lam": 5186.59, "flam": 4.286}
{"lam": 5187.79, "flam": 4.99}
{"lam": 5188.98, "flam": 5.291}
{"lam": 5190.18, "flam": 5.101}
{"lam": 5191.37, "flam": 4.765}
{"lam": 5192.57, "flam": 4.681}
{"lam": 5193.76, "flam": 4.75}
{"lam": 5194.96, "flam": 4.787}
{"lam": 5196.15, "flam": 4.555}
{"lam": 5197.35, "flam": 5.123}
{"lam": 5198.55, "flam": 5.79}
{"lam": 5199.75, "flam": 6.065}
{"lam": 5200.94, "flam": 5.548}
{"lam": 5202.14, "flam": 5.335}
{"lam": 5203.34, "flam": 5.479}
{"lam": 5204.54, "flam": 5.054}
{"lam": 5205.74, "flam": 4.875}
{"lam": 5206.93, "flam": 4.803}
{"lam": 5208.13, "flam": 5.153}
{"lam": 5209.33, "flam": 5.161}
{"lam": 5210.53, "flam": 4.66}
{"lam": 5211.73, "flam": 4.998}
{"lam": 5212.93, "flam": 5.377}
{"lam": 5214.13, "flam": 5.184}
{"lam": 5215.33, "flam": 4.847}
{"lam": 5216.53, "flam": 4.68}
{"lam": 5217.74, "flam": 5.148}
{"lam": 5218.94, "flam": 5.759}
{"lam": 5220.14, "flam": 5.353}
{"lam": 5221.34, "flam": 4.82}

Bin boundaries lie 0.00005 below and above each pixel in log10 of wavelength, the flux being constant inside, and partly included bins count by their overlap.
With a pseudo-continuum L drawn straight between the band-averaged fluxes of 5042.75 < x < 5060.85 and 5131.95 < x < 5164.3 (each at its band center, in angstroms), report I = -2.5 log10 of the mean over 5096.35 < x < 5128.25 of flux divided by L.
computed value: 0.03 mag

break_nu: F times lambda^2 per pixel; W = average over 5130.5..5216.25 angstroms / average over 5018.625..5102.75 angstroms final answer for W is 0.99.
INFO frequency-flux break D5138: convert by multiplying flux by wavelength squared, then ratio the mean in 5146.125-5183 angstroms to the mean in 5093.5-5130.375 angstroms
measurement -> 0.97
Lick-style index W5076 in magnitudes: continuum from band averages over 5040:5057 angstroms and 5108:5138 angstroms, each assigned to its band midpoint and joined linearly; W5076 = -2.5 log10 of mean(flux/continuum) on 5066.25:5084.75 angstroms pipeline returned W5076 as 0.04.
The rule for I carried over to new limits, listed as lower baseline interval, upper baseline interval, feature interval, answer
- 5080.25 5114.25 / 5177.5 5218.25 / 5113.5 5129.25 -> 0.08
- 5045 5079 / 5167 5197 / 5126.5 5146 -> -0.06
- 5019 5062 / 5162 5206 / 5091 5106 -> -0.11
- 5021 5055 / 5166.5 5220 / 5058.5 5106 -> -0.07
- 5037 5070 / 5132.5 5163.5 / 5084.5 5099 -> -0.07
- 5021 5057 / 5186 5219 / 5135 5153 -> 0.00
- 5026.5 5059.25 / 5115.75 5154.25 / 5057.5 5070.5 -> -0.05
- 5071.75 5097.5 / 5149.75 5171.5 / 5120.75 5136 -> 0.01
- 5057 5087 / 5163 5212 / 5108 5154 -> 0.01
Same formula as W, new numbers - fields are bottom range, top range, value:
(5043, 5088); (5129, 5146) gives 1.03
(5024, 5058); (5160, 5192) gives 0.99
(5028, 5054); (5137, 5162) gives 1.04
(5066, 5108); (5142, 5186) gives 0.94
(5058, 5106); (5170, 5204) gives 0.95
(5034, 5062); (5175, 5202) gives 0.94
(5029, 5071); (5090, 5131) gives 1.03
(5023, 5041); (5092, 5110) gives 1.16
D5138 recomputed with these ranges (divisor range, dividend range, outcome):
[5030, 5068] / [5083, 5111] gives 1.06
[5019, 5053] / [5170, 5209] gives 1.03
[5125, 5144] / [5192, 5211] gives 0.99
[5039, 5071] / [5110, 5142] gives 0.97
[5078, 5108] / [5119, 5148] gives 0.95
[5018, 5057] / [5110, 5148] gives 1.03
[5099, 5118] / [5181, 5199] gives 0.92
